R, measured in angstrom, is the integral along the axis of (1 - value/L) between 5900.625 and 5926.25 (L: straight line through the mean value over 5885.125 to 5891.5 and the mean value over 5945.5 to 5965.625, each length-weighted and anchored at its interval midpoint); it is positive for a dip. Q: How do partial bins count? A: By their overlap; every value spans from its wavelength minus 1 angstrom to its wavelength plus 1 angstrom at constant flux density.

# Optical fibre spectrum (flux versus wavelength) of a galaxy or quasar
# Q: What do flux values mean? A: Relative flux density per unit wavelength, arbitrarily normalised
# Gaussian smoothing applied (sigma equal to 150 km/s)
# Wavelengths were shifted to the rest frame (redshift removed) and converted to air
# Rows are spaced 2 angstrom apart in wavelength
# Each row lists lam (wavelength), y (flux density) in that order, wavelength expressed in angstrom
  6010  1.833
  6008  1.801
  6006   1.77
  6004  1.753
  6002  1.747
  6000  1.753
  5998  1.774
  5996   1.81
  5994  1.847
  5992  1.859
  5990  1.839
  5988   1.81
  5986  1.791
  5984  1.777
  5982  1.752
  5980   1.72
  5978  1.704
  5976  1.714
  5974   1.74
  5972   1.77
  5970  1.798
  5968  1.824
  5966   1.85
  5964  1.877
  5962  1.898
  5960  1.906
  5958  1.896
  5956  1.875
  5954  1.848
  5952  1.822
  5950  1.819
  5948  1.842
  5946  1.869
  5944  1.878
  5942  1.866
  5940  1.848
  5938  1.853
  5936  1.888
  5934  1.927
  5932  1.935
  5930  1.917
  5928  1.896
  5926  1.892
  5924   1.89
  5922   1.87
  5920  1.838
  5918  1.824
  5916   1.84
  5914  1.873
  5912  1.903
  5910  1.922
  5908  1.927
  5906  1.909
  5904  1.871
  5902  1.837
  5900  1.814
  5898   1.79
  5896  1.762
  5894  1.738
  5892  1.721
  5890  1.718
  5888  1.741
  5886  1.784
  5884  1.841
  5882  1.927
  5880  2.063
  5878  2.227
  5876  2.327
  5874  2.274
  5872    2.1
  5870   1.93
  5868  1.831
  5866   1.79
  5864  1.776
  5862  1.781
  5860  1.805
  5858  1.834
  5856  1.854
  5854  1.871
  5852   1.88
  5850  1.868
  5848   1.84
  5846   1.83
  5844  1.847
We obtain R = -1.23 angstrom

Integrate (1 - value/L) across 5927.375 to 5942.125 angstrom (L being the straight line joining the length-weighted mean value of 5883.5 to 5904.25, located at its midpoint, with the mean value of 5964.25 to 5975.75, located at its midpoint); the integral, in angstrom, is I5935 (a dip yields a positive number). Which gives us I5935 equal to -0.9 angstrom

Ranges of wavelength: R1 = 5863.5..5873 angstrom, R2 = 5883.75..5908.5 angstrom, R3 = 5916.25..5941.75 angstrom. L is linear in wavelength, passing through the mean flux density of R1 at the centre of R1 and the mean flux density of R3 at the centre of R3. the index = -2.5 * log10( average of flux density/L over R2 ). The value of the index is 0.05 mag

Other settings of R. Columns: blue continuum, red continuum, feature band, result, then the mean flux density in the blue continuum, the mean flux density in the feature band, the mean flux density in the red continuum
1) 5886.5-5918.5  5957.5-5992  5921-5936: -0.71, 1.82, 1.9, 1.8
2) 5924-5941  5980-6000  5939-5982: 0.54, 1.89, 1.83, 1.8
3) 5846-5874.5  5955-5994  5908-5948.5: -0.91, 1.88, 1.88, 1.81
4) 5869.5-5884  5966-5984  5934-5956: 0.10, 2.11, 1.86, 1.76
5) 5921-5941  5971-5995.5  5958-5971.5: -0.30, 1.89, 1.86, 1.78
